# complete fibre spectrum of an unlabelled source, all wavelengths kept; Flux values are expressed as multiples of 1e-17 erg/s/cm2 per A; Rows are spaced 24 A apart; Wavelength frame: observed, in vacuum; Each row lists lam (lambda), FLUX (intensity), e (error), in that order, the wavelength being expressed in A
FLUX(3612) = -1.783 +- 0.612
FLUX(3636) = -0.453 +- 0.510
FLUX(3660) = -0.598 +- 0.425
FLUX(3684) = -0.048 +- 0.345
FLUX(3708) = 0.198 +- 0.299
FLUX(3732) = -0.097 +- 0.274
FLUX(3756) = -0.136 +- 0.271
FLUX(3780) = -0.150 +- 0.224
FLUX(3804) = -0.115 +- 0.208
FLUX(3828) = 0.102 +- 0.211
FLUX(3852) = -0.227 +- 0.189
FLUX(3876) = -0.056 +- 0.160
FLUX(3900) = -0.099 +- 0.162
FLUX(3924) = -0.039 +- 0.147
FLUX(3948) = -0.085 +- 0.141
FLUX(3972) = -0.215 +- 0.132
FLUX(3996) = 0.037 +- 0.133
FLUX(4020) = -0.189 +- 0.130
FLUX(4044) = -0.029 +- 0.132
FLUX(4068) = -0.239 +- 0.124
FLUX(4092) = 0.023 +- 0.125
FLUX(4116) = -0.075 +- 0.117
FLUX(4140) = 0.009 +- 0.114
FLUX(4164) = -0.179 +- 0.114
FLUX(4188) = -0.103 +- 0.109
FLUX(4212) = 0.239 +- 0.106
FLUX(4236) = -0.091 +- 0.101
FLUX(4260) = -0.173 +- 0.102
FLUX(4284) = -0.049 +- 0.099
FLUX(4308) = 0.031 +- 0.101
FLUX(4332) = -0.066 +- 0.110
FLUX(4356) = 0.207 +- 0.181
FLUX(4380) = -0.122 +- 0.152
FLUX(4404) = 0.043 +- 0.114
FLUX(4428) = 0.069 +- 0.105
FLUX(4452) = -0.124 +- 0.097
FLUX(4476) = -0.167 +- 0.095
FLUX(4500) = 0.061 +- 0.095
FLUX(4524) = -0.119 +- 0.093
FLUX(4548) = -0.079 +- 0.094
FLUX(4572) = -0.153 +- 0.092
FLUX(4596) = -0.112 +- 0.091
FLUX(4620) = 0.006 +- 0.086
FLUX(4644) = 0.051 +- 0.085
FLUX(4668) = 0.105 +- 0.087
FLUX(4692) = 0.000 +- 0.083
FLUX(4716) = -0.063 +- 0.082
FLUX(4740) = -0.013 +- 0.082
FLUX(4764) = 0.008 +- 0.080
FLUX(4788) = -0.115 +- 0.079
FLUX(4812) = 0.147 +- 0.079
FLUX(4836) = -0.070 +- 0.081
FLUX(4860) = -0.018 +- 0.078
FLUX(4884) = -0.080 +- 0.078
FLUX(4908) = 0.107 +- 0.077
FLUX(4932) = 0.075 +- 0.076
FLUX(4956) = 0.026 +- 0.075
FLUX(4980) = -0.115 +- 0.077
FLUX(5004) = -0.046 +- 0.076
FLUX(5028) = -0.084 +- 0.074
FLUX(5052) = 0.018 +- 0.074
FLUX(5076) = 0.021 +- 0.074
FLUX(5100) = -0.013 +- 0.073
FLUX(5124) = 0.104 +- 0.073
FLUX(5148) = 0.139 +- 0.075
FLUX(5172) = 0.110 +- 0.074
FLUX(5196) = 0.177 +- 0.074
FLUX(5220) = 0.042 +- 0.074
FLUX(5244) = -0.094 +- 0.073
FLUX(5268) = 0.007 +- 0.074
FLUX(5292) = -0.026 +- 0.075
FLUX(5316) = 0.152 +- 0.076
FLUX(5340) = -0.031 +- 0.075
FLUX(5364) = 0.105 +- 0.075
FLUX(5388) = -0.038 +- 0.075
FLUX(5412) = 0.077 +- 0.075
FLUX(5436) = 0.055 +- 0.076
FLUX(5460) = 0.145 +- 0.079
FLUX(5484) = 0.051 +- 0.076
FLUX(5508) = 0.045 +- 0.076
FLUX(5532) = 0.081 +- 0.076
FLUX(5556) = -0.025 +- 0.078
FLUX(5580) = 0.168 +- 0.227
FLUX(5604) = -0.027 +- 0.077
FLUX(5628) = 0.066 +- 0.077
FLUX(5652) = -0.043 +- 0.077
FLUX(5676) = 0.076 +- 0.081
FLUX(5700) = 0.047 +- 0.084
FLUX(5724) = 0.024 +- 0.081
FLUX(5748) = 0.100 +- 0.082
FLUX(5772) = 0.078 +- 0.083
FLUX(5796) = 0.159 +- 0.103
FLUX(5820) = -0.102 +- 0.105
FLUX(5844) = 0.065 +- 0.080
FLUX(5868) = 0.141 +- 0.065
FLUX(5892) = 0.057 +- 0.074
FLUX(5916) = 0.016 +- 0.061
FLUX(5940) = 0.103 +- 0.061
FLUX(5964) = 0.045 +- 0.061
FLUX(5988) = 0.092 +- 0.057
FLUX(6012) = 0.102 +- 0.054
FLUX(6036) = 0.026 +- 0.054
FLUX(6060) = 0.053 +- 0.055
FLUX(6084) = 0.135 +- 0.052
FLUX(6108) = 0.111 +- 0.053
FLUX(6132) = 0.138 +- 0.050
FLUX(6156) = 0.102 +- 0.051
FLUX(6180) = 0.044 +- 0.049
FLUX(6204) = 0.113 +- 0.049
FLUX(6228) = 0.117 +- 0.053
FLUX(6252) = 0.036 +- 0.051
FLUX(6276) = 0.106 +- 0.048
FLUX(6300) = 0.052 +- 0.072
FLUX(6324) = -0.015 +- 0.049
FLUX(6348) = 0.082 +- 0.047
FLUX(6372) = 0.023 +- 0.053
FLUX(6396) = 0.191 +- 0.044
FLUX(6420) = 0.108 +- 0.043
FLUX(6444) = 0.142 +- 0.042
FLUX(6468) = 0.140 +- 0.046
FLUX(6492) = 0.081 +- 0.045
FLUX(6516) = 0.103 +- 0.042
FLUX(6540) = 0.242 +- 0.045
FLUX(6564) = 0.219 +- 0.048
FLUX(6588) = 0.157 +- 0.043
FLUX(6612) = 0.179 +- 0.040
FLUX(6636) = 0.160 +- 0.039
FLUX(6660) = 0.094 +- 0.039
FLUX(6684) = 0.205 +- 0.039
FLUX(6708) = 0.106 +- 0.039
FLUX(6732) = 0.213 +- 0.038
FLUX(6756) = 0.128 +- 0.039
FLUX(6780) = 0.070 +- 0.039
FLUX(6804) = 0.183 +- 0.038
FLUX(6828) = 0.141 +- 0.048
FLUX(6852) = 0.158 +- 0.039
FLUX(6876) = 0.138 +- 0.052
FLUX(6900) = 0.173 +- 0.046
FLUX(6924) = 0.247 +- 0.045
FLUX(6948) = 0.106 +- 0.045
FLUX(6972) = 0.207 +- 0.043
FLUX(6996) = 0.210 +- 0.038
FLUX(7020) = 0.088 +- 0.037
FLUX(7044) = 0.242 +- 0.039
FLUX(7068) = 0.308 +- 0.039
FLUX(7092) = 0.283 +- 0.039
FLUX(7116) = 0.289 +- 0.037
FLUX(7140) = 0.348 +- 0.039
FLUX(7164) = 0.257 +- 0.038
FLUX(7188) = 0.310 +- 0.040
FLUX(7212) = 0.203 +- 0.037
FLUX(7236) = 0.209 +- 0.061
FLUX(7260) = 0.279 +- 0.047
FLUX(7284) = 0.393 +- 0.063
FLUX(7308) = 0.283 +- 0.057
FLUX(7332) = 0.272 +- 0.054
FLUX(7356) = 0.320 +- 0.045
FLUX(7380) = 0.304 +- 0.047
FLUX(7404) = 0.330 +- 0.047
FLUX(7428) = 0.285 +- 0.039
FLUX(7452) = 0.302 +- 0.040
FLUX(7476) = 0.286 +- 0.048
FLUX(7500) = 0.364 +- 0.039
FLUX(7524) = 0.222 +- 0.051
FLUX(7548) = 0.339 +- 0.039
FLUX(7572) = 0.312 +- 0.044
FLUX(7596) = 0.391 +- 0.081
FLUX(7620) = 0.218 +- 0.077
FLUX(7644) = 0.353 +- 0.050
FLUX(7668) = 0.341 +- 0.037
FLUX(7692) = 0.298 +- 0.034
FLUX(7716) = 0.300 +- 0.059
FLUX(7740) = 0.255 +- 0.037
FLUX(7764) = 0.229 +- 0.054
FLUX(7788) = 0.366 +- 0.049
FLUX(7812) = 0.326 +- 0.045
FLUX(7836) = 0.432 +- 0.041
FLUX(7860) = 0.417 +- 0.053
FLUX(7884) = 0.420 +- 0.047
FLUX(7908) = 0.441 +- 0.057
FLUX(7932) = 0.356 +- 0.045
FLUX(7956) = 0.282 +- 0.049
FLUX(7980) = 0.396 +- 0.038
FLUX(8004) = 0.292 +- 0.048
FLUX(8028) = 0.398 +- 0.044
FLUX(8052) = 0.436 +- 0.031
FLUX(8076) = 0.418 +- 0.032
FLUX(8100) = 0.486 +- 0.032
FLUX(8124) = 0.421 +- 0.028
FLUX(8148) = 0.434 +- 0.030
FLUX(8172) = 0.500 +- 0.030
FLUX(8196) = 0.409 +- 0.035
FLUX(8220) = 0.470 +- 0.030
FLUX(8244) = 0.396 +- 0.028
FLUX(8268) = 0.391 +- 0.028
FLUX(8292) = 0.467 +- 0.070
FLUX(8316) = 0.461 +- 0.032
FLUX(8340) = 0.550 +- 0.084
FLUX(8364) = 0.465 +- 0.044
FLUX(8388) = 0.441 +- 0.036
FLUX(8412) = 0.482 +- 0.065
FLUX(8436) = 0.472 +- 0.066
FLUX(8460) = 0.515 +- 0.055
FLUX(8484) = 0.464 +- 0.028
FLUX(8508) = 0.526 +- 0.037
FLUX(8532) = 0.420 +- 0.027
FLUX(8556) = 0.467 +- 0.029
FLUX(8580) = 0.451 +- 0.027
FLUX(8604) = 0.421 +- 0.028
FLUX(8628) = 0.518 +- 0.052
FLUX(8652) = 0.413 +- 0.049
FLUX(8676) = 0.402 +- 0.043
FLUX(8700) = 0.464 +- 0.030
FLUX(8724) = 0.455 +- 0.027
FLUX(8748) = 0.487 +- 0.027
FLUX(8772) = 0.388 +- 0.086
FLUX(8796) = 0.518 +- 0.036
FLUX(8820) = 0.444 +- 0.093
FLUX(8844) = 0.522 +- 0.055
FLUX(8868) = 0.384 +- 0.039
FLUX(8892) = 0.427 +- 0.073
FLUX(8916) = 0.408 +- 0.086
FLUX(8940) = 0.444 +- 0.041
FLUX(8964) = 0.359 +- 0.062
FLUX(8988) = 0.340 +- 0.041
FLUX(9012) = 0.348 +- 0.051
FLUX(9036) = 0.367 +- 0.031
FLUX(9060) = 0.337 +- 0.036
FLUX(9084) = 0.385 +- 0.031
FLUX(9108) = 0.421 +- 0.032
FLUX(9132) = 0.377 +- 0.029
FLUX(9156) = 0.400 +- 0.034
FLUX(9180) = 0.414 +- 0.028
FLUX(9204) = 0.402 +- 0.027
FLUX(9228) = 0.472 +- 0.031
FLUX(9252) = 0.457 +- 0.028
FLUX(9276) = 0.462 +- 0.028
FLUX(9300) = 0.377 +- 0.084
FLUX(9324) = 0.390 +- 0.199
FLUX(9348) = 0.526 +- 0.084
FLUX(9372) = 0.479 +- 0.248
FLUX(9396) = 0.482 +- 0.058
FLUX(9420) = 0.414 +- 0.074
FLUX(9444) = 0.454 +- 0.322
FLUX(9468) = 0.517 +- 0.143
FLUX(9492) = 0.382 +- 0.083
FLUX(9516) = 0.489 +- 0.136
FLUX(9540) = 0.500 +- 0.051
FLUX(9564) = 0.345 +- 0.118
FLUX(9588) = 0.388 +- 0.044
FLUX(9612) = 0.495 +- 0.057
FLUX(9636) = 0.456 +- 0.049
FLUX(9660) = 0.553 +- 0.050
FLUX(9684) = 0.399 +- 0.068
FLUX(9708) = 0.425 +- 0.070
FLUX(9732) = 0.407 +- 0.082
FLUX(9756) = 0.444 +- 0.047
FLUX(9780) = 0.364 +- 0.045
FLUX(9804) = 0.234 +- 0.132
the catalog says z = 0.767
